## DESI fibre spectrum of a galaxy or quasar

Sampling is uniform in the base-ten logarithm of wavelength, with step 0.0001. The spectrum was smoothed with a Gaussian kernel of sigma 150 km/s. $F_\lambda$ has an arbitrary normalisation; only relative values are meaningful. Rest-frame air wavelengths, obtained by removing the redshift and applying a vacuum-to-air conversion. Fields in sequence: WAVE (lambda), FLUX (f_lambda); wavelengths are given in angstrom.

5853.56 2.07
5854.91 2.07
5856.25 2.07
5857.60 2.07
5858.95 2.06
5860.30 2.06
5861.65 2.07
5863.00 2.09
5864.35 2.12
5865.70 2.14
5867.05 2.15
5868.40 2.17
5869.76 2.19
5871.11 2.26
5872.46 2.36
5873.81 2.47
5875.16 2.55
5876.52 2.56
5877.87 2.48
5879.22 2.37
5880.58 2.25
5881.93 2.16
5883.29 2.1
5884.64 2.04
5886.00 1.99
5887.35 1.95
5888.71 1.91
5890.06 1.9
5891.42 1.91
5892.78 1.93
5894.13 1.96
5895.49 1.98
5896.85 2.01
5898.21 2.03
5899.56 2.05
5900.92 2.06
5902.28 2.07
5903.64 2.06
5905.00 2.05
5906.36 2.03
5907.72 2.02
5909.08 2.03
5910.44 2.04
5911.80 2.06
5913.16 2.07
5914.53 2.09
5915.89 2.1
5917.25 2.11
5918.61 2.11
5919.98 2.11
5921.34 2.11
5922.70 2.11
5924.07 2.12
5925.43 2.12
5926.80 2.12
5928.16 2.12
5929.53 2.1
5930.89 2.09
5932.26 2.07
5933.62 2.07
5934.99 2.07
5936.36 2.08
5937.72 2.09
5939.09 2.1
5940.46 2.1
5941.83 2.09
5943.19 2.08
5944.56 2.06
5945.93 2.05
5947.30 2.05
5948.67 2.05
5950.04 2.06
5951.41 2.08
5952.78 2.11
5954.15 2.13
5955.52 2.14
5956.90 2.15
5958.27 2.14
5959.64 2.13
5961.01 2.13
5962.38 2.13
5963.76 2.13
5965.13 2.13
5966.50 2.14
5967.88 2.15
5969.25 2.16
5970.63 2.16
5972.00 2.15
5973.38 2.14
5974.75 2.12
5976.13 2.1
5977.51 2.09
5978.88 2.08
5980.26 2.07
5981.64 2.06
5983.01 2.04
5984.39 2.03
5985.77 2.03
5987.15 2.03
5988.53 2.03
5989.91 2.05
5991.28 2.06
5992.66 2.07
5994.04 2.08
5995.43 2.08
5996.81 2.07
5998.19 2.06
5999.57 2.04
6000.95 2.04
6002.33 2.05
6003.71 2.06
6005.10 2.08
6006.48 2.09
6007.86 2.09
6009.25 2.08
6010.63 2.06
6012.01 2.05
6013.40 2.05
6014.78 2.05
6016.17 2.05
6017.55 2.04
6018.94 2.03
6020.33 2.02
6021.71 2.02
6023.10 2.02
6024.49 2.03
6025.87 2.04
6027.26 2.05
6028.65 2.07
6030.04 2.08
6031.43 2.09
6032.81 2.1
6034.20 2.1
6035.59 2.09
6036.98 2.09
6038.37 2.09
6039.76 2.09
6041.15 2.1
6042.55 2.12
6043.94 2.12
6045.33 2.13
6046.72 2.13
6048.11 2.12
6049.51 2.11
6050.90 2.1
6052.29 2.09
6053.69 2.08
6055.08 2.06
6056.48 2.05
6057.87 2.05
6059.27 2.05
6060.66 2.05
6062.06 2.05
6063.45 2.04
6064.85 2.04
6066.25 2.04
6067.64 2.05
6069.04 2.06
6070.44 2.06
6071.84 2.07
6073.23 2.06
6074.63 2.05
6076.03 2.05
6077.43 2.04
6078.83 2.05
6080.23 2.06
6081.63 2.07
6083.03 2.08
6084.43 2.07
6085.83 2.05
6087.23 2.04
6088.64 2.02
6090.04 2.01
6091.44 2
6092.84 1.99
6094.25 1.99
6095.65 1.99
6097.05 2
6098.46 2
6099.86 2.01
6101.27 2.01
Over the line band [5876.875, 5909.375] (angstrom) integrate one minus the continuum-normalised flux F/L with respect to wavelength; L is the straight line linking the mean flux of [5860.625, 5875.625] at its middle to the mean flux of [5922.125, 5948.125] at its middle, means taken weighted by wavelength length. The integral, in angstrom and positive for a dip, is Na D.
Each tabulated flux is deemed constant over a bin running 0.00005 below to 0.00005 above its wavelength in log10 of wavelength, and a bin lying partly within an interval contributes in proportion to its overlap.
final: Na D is 1.7 angstrom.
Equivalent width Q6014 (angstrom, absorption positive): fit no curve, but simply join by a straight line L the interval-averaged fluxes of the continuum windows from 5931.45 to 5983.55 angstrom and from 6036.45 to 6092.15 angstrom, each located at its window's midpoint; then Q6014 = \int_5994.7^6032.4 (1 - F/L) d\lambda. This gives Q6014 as 0.51 angstrom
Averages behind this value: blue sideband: 2.1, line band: 2.06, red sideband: 2.07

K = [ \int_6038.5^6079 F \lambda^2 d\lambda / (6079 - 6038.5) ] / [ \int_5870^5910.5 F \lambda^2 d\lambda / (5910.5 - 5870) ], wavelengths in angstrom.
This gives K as 1.03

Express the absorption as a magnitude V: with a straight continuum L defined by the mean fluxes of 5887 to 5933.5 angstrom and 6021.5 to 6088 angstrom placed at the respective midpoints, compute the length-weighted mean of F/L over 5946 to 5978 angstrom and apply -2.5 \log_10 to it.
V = -0.033 mag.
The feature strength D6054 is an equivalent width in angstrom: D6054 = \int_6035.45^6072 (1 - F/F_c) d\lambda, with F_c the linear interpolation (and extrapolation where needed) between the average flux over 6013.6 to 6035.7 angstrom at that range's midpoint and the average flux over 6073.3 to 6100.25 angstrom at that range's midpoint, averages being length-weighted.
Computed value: -0.6 angstrom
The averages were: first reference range 2.05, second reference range 2.03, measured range 2.08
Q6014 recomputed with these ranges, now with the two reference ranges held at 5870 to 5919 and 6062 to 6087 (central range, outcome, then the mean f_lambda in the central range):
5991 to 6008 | 0.1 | 2.07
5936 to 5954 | 0.2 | 2.08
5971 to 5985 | 0.0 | 2.09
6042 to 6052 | -0.3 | 2.12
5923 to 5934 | 0.0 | 2.1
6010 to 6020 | 0.1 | 2.05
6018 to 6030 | 0.2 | 2.04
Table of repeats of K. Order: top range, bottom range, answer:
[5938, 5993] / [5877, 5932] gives 1.03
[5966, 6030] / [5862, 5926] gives 1.01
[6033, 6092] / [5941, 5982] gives 1.01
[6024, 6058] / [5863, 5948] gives 1.04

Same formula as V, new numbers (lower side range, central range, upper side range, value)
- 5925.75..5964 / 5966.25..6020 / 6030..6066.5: 0.01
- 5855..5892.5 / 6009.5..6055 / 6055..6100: 0.00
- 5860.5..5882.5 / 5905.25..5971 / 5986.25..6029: 0.03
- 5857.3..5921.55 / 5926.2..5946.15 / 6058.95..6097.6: 0.00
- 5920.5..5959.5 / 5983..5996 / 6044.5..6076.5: 0.02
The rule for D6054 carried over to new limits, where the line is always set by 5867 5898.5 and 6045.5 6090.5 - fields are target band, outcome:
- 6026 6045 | -0.1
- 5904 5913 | 0.4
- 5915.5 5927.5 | 0.1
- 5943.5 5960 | 0.2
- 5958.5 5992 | 0.2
